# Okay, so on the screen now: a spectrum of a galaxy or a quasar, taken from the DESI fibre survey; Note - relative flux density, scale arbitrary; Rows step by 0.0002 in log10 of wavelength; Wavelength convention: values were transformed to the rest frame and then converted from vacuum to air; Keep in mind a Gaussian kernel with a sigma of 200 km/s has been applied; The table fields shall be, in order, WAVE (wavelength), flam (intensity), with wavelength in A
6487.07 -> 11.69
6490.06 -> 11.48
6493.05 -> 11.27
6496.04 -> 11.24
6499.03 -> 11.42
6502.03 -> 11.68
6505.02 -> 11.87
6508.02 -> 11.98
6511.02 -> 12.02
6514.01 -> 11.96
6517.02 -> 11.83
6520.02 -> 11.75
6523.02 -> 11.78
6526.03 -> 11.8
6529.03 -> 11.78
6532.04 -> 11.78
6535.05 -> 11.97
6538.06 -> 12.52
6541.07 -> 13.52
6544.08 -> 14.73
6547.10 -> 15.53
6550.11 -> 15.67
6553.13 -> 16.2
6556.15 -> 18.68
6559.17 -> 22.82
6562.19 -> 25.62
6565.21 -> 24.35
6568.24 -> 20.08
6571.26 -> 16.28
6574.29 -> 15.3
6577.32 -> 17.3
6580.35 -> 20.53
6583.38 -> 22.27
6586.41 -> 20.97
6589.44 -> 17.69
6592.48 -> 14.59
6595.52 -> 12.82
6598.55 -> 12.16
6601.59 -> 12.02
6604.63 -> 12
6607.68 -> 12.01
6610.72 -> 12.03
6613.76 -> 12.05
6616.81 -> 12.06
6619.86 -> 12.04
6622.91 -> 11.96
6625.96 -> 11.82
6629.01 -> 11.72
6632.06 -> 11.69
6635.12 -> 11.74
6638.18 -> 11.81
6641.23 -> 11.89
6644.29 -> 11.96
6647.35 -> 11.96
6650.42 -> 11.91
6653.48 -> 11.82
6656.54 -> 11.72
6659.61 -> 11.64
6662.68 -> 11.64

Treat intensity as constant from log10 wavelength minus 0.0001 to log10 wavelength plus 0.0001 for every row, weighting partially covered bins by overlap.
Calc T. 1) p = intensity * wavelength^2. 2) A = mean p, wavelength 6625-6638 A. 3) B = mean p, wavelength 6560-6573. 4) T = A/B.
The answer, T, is 0.56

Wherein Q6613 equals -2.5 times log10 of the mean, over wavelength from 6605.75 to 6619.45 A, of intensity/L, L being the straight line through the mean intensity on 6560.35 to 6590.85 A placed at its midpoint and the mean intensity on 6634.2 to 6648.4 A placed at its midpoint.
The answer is 0.27 mag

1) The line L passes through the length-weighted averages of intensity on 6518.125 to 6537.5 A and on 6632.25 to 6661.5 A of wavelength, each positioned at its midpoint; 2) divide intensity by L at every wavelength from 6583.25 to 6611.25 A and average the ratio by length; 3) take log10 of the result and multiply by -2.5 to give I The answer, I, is -0.227 mag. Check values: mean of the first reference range 11.8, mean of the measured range 14.6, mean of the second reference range 11.8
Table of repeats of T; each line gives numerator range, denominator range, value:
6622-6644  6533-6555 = 0.85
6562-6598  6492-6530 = 1.62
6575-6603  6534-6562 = 1.04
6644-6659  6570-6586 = 0.65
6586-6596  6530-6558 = 1.14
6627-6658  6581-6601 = 0.72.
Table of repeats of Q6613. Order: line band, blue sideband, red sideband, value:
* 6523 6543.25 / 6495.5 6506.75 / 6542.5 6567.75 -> 0.29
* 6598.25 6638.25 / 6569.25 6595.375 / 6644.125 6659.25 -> 0.23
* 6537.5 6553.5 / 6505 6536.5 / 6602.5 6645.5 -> -0.23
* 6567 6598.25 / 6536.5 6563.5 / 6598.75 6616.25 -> -0.22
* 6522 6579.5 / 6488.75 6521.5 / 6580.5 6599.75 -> -0.11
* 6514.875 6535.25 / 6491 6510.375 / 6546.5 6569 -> 0.27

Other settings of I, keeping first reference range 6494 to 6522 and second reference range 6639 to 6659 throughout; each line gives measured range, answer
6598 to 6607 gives -0.02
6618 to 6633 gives 0.00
